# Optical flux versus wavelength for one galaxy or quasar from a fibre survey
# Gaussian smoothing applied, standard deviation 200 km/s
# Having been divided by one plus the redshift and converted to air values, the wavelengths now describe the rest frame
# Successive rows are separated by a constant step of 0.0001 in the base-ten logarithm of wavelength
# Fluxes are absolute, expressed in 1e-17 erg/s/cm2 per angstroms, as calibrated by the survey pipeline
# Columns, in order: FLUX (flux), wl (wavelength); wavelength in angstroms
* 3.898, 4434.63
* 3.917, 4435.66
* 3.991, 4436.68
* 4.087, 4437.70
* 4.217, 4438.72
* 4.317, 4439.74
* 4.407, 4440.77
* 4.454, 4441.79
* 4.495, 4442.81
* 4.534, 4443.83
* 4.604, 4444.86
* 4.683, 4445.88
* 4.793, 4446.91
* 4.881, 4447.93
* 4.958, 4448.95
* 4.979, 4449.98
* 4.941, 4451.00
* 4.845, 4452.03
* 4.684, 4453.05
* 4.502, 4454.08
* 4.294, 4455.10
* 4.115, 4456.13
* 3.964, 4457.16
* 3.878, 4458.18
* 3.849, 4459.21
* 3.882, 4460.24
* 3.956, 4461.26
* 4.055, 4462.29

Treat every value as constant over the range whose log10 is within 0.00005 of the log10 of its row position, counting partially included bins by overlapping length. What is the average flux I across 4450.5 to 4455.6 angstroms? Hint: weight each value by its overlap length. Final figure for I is 4.65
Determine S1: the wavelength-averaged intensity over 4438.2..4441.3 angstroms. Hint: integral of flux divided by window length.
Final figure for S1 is 4.31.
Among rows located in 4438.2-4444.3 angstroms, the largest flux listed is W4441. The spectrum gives 4.534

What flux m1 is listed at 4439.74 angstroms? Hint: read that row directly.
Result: 4.317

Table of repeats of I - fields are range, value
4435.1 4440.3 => 4.1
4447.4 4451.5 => 4.95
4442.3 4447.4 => 4.62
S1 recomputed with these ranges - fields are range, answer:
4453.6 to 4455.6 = 4.41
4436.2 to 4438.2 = 4.04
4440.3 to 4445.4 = 4.51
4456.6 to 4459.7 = 3.9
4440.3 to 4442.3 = 4.44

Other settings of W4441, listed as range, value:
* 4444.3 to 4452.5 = 4.979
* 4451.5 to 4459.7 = 4.845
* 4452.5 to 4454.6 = 4.684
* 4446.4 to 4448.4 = 4.881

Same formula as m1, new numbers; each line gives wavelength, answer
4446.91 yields 4.793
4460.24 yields 3.882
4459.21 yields 3.849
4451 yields 4.941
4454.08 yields 4.502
